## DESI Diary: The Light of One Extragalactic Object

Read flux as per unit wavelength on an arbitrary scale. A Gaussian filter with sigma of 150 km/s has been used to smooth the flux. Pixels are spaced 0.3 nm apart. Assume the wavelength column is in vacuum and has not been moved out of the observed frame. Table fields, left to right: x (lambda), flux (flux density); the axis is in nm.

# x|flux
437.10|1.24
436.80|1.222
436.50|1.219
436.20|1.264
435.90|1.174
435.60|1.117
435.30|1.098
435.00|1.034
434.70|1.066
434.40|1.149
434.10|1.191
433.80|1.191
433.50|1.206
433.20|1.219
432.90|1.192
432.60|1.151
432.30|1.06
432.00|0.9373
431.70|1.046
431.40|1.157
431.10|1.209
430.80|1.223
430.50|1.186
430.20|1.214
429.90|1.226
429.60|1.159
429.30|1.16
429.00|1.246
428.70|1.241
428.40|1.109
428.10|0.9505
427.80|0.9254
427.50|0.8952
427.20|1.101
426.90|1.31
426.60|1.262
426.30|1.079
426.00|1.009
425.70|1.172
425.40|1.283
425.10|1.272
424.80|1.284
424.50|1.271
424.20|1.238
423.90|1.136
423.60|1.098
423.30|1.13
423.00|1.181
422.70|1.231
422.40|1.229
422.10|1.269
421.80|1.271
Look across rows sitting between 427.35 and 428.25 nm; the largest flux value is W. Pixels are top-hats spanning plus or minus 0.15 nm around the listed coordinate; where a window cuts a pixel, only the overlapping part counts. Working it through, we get 0.9505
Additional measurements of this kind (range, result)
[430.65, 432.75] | 1.223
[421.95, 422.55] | 1.269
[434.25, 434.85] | 1.149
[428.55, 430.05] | 1.246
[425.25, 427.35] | 1.31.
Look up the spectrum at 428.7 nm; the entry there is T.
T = 1.241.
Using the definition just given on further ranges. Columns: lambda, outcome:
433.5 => 1.206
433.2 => 1.219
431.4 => 1.157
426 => 1.009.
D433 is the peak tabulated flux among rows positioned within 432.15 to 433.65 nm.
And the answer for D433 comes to 1.219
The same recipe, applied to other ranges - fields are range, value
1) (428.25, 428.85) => 1.241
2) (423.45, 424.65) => 1.271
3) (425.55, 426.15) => 1.172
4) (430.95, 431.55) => 1.209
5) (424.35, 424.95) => 1.284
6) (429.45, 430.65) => 1.226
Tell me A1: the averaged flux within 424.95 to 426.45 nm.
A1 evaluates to 1.16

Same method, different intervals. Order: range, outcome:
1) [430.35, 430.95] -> 1.2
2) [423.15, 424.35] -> 1.15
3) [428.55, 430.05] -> 1.21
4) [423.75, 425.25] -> 1.24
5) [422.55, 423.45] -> 1.18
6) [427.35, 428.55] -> 0.97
